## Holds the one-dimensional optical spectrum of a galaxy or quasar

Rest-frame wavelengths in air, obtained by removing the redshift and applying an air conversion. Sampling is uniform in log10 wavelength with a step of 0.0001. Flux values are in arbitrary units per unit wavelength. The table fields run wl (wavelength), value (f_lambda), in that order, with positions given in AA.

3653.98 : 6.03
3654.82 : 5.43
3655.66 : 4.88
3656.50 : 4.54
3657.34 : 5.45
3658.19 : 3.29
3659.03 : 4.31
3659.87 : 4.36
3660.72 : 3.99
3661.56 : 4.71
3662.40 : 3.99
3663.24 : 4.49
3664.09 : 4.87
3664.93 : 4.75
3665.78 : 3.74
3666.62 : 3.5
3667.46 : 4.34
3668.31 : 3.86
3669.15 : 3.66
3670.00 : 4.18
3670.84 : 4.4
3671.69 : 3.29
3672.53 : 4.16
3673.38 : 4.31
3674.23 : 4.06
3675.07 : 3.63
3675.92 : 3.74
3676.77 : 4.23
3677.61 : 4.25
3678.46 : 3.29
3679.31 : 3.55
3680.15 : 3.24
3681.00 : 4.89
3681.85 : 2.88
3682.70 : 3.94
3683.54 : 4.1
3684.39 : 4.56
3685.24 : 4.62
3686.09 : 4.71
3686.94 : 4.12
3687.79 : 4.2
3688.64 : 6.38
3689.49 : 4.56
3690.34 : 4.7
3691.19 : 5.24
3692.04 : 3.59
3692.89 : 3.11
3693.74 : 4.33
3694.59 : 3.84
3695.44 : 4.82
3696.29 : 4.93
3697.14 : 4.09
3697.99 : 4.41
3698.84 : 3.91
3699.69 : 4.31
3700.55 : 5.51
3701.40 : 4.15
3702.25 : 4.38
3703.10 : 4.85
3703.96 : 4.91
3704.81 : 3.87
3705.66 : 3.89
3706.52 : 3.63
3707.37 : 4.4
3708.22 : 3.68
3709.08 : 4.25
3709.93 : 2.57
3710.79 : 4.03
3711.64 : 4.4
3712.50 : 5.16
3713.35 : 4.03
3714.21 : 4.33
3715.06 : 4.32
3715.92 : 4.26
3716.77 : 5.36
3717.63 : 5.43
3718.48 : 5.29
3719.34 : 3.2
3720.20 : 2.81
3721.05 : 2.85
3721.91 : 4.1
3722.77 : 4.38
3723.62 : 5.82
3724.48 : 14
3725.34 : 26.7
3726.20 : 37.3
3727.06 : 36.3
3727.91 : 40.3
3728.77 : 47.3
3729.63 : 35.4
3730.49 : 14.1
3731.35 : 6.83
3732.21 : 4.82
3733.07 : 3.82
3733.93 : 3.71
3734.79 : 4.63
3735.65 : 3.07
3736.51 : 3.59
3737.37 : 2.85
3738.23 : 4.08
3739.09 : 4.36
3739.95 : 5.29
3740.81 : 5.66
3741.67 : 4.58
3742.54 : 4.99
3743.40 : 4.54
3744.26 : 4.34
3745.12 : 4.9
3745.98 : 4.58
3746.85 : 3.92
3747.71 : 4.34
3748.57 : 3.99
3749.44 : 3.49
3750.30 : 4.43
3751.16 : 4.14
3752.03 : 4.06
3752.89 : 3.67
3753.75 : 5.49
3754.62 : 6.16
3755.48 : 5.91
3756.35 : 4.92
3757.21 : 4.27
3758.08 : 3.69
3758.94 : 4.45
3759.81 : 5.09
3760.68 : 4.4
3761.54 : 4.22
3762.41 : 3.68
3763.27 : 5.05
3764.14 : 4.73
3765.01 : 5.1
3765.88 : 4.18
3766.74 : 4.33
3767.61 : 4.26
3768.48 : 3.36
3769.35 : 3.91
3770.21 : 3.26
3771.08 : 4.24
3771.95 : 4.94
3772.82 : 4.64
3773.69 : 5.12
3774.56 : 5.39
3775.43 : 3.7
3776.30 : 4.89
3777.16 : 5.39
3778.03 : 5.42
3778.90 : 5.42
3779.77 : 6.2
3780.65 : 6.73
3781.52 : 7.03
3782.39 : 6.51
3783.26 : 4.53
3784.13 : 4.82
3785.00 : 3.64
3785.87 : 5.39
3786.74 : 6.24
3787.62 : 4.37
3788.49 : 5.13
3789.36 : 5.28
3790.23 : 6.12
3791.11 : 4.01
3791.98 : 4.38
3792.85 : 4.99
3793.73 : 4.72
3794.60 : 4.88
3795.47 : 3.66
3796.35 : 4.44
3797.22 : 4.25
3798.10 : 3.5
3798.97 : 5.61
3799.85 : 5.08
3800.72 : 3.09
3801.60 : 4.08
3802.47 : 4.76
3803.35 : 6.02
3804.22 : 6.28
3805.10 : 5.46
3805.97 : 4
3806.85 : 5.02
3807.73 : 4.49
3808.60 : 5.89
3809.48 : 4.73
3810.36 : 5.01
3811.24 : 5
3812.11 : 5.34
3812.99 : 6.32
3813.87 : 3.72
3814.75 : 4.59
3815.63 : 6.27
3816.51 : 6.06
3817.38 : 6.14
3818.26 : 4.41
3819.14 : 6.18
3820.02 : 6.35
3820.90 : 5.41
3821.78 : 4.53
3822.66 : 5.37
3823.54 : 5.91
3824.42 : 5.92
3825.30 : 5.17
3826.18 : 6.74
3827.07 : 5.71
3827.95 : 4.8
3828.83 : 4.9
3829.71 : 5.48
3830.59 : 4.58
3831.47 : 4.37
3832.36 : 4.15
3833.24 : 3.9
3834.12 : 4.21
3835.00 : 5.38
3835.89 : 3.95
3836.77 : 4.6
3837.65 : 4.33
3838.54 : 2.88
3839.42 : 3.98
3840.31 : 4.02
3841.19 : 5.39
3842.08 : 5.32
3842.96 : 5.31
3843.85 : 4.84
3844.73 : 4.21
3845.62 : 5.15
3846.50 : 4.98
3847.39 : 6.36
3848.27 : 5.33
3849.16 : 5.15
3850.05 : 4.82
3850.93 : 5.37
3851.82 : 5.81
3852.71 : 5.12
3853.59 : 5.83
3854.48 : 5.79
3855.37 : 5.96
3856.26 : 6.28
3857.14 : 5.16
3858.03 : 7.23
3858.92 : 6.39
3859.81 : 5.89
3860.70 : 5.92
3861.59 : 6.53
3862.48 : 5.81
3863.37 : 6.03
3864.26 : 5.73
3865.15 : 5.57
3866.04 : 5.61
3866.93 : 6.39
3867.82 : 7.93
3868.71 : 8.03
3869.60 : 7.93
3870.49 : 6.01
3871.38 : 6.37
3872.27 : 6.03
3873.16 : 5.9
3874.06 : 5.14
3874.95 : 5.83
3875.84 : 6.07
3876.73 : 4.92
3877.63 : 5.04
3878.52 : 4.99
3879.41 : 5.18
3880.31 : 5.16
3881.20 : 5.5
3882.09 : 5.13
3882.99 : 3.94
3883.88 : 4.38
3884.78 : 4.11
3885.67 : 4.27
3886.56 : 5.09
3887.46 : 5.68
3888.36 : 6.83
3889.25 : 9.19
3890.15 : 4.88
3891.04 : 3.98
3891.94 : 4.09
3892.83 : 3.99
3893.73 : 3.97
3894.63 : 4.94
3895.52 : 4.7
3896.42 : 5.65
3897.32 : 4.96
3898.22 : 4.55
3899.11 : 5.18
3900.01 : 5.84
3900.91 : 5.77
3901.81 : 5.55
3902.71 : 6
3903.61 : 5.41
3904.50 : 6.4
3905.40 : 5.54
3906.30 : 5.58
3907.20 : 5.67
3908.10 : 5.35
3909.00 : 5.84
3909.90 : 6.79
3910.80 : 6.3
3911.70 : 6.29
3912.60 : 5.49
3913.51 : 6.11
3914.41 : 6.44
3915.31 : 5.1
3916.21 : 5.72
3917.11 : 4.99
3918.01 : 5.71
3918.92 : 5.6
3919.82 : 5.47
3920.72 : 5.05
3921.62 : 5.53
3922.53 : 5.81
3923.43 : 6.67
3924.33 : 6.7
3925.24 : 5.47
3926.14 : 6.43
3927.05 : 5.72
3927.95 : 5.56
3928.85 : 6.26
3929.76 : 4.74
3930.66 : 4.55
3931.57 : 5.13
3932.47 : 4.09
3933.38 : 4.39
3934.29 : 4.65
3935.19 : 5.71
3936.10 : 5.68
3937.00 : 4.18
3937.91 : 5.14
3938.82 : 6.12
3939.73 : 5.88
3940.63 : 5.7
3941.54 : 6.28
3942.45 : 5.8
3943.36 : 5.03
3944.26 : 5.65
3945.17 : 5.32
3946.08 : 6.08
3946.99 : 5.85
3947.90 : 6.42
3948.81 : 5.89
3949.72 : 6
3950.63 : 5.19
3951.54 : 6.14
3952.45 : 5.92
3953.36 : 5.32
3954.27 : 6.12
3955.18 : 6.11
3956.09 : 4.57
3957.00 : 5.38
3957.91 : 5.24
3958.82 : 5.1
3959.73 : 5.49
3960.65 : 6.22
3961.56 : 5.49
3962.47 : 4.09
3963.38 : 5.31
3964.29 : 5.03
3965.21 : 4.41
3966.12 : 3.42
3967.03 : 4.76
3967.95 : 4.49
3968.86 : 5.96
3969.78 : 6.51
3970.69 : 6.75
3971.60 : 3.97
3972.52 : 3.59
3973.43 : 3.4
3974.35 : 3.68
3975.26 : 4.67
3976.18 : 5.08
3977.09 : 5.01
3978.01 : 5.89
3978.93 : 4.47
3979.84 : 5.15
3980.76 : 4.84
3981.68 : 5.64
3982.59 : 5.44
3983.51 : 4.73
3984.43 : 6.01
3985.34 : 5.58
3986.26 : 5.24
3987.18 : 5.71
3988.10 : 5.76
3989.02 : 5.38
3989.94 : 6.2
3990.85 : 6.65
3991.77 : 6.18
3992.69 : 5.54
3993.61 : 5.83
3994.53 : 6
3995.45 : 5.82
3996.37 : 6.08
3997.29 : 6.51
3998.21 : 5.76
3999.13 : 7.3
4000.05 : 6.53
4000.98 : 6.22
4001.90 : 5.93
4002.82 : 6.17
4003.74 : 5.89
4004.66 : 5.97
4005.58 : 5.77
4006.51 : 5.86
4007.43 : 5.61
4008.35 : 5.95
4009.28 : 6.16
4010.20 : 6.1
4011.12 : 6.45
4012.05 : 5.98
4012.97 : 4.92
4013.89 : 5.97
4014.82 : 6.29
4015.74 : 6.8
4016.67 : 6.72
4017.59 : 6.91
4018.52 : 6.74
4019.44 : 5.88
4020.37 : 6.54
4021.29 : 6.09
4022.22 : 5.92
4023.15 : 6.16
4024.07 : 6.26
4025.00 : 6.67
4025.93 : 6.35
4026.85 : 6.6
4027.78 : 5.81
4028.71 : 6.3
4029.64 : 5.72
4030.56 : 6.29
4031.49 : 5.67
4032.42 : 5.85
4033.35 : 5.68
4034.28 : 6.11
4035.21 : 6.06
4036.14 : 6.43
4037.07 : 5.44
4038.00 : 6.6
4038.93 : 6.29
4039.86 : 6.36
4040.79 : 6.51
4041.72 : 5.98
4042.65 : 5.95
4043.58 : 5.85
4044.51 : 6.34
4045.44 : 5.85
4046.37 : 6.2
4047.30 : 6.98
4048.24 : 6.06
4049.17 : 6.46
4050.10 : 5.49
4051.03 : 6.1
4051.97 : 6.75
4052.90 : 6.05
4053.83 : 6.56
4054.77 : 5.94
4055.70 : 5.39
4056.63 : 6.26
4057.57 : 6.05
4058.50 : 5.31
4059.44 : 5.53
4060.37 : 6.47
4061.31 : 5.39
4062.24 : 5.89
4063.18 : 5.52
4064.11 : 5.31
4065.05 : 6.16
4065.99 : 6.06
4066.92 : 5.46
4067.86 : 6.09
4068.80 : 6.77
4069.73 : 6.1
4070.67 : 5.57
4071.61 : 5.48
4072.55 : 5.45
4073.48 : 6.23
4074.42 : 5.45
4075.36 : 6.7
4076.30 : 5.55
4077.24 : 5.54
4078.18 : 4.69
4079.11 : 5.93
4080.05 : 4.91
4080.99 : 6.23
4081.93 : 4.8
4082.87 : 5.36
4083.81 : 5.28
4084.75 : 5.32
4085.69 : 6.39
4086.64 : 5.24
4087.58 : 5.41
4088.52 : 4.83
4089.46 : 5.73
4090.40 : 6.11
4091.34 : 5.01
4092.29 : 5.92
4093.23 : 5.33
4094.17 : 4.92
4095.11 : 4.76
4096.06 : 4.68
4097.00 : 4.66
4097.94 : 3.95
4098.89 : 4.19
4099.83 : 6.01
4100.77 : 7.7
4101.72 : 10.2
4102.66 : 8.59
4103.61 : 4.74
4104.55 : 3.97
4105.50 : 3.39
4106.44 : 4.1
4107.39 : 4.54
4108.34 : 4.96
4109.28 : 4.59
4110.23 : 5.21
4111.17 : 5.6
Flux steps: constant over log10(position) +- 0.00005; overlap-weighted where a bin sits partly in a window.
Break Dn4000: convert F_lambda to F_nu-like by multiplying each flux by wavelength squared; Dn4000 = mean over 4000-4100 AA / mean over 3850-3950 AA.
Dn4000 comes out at 1.13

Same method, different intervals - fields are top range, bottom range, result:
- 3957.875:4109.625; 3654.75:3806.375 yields 1.17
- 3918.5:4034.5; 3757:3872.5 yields 1.19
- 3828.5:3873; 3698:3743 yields 0.69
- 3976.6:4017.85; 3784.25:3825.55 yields 1.29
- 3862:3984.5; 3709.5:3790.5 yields 0.87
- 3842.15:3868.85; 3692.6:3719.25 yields 1.45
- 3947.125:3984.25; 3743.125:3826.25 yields 1.16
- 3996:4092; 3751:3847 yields 1.38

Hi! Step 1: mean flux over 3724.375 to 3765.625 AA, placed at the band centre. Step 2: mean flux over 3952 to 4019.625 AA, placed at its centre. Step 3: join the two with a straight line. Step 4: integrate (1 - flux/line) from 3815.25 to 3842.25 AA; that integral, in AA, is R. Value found 9.5 AA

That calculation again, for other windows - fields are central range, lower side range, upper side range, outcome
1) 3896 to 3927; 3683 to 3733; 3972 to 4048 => 4.1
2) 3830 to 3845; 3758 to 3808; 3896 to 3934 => 2.0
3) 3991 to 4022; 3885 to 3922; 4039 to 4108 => -2.8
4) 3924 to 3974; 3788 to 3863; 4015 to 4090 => 2.1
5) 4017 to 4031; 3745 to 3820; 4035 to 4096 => -1.5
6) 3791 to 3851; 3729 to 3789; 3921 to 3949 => 5.5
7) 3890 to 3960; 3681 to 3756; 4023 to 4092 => 8.7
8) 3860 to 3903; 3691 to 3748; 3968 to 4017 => 6.1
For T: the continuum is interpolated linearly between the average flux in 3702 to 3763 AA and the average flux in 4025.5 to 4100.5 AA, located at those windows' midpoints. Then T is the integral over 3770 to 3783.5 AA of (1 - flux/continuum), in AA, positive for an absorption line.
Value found 3.6 AA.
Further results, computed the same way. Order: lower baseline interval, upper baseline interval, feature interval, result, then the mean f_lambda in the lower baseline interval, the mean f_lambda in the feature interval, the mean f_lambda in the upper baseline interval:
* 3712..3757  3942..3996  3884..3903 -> 3.6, 8.58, 5.18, 5.37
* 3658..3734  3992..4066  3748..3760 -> 3.7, 6.7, 4.54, 6.09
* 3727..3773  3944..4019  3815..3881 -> 9.5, 6.99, 5.48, 5.61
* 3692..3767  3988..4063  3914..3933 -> 2.4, 6.85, 5.55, 6.1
